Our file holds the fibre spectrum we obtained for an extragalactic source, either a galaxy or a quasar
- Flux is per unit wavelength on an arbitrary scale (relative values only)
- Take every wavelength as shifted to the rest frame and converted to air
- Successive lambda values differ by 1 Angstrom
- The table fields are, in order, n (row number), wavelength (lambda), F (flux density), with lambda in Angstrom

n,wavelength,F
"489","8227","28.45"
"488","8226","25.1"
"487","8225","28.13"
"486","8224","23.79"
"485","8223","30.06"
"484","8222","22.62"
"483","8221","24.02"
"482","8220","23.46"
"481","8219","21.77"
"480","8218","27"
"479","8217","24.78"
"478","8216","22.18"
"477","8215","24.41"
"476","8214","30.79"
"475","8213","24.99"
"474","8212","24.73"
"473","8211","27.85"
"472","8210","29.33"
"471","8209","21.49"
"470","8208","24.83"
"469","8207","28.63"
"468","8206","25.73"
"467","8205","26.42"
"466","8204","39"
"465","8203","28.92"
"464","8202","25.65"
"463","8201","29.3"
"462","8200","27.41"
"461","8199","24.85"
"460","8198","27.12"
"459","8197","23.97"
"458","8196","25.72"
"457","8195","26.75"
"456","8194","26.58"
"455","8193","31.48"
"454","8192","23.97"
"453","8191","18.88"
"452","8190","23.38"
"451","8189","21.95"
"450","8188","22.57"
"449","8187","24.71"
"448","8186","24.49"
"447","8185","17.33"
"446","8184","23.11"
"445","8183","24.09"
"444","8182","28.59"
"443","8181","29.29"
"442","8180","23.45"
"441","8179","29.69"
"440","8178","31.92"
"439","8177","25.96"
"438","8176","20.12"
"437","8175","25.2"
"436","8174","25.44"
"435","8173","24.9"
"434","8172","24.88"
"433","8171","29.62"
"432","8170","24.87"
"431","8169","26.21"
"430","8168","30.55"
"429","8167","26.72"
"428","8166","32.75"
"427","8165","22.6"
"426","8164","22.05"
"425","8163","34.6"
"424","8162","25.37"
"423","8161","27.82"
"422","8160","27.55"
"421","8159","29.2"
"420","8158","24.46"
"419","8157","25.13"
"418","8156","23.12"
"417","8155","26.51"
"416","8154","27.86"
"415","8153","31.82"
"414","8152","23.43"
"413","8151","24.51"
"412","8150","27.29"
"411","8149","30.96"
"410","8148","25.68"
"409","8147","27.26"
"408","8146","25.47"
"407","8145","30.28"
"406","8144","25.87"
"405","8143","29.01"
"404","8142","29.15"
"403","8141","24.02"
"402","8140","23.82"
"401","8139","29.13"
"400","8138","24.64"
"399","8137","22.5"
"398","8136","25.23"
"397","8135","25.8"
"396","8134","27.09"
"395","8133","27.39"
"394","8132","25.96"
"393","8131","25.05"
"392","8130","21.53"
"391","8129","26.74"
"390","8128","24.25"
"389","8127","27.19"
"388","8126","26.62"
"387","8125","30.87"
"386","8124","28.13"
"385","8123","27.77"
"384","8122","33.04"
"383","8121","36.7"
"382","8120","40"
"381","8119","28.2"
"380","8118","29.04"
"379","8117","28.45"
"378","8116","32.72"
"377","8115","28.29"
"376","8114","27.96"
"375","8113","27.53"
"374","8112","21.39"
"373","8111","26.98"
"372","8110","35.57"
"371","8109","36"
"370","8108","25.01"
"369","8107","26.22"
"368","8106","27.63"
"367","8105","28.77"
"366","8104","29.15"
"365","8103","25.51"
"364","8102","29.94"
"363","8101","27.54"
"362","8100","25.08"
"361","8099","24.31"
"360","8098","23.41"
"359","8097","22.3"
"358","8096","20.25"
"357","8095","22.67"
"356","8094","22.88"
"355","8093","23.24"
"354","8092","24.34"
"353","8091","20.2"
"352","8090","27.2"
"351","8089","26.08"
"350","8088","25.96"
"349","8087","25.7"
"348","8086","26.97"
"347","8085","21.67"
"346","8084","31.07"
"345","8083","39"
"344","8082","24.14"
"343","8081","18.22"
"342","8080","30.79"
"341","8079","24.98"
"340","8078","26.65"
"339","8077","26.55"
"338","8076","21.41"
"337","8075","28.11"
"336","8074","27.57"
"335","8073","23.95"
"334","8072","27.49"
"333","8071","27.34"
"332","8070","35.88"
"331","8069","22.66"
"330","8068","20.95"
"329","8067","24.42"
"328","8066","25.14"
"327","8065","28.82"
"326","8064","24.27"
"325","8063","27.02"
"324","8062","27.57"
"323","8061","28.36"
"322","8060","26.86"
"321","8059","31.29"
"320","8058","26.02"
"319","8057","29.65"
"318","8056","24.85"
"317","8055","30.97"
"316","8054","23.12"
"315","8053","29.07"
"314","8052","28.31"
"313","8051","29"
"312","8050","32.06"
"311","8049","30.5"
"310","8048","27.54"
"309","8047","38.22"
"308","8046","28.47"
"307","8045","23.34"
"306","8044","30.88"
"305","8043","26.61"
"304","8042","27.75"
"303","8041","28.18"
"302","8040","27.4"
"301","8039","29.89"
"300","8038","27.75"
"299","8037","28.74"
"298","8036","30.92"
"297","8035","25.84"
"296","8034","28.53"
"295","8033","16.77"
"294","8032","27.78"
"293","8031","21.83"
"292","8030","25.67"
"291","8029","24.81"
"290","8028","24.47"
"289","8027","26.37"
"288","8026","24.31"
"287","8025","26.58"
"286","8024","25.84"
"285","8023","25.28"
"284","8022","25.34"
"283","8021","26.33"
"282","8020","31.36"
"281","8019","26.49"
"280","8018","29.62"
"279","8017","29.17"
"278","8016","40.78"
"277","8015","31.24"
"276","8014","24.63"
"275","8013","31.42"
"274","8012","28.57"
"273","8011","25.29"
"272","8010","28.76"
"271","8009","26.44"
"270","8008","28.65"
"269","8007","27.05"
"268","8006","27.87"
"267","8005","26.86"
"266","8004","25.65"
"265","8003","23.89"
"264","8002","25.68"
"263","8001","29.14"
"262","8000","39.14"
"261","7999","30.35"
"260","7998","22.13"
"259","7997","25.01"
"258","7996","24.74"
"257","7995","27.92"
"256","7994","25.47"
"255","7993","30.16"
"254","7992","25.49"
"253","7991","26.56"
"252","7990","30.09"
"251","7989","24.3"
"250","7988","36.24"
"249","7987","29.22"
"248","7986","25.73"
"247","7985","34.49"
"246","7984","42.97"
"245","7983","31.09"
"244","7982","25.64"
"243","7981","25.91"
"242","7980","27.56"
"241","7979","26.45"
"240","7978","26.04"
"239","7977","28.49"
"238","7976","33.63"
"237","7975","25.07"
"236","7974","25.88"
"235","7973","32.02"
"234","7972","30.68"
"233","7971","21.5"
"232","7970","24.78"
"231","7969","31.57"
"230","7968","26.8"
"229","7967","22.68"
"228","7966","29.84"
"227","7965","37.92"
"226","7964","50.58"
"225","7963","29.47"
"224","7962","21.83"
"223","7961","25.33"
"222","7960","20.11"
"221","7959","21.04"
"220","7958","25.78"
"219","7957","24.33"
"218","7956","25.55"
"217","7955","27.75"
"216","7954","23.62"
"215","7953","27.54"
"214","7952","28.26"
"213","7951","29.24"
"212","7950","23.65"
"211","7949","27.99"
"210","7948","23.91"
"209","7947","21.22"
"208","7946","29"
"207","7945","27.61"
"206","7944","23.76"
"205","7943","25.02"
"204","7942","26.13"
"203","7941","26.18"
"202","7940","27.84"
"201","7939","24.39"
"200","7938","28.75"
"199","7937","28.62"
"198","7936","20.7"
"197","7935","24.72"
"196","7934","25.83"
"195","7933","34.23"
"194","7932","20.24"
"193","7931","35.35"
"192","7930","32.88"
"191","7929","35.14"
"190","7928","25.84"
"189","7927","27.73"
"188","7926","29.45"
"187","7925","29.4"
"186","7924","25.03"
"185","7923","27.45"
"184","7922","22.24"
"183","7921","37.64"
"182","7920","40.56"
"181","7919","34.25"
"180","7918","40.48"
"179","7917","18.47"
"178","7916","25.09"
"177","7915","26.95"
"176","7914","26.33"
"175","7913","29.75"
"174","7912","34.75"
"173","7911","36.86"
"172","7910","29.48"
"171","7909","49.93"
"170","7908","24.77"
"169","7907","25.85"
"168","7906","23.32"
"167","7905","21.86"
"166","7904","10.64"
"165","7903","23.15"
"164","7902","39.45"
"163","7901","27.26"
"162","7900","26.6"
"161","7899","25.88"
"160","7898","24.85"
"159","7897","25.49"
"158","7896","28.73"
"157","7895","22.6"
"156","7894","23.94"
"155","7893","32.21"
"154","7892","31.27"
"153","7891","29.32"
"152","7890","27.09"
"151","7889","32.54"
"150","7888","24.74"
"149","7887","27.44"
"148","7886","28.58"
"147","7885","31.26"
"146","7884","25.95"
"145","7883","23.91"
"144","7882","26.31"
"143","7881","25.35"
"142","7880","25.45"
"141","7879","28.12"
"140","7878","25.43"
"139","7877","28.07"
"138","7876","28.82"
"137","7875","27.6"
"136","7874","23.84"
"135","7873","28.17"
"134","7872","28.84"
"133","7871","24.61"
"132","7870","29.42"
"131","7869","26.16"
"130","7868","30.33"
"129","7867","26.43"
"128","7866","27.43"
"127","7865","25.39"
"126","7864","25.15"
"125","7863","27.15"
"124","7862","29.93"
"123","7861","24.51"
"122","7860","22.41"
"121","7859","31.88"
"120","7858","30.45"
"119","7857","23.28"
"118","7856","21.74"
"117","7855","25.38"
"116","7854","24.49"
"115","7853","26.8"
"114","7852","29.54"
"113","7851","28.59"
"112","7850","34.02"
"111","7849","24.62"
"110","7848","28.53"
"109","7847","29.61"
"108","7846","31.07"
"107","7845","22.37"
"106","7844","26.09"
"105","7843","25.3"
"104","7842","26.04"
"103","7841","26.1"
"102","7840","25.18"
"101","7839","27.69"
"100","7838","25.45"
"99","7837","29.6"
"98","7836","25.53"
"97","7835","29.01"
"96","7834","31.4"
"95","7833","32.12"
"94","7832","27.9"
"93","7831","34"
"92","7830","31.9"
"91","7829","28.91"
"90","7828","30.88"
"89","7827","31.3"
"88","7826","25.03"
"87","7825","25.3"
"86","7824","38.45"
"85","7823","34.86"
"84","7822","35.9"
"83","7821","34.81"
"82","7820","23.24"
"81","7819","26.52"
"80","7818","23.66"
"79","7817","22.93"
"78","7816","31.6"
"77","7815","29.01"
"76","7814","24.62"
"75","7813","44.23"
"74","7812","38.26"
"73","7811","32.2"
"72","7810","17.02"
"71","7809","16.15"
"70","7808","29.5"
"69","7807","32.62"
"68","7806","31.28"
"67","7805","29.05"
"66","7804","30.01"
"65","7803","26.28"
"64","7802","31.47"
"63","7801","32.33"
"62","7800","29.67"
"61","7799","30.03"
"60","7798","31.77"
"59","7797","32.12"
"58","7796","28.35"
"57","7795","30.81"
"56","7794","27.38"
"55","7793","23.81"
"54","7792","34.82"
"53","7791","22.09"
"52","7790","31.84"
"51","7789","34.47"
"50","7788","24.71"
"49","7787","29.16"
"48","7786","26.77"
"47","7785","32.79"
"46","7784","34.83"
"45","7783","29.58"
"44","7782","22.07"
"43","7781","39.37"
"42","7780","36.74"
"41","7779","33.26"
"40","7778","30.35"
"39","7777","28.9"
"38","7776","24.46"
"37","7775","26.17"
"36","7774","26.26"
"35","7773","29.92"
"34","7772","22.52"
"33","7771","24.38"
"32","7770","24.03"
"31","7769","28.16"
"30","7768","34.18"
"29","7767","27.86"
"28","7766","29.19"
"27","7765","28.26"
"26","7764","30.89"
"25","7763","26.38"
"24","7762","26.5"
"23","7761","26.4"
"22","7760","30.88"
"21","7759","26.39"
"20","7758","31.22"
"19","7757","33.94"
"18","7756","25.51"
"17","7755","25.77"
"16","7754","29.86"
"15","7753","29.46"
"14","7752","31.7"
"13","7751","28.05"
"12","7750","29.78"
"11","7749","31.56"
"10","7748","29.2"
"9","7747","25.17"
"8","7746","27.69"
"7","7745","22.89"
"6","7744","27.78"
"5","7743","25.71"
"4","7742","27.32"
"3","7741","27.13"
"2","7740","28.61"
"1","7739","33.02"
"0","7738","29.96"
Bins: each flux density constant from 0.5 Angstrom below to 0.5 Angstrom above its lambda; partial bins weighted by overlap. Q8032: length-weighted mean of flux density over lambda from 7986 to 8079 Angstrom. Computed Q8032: 27.5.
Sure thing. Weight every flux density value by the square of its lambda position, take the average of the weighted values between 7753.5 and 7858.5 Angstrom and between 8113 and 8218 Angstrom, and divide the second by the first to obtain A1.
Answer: 1.0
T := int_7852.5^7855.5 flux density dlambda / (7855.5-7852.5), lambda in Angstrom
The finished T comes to 25.6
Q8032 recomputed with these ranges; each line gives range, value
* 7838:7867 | 26.8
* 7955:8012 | 28.1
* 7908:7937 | 30.1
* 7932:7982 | 27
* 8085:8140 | 26.9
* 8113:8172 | 27.5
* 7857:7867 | 26.9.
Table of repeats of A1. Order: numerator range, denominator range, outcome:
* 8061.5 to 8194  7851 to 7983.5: 1.01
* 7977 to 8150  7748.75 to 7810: 1.02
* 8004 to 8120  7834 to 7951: 1.03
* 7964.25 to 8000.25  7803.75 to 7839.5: 1.02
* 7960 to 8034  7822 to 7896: 1.04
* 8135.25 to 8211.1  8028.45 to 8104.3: 1.01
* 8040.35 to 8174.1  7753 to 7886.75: 1.03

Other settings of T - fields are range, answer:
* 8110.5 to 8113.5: 25.3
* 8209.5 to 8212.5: 27.3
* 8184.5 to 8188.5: 22.3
